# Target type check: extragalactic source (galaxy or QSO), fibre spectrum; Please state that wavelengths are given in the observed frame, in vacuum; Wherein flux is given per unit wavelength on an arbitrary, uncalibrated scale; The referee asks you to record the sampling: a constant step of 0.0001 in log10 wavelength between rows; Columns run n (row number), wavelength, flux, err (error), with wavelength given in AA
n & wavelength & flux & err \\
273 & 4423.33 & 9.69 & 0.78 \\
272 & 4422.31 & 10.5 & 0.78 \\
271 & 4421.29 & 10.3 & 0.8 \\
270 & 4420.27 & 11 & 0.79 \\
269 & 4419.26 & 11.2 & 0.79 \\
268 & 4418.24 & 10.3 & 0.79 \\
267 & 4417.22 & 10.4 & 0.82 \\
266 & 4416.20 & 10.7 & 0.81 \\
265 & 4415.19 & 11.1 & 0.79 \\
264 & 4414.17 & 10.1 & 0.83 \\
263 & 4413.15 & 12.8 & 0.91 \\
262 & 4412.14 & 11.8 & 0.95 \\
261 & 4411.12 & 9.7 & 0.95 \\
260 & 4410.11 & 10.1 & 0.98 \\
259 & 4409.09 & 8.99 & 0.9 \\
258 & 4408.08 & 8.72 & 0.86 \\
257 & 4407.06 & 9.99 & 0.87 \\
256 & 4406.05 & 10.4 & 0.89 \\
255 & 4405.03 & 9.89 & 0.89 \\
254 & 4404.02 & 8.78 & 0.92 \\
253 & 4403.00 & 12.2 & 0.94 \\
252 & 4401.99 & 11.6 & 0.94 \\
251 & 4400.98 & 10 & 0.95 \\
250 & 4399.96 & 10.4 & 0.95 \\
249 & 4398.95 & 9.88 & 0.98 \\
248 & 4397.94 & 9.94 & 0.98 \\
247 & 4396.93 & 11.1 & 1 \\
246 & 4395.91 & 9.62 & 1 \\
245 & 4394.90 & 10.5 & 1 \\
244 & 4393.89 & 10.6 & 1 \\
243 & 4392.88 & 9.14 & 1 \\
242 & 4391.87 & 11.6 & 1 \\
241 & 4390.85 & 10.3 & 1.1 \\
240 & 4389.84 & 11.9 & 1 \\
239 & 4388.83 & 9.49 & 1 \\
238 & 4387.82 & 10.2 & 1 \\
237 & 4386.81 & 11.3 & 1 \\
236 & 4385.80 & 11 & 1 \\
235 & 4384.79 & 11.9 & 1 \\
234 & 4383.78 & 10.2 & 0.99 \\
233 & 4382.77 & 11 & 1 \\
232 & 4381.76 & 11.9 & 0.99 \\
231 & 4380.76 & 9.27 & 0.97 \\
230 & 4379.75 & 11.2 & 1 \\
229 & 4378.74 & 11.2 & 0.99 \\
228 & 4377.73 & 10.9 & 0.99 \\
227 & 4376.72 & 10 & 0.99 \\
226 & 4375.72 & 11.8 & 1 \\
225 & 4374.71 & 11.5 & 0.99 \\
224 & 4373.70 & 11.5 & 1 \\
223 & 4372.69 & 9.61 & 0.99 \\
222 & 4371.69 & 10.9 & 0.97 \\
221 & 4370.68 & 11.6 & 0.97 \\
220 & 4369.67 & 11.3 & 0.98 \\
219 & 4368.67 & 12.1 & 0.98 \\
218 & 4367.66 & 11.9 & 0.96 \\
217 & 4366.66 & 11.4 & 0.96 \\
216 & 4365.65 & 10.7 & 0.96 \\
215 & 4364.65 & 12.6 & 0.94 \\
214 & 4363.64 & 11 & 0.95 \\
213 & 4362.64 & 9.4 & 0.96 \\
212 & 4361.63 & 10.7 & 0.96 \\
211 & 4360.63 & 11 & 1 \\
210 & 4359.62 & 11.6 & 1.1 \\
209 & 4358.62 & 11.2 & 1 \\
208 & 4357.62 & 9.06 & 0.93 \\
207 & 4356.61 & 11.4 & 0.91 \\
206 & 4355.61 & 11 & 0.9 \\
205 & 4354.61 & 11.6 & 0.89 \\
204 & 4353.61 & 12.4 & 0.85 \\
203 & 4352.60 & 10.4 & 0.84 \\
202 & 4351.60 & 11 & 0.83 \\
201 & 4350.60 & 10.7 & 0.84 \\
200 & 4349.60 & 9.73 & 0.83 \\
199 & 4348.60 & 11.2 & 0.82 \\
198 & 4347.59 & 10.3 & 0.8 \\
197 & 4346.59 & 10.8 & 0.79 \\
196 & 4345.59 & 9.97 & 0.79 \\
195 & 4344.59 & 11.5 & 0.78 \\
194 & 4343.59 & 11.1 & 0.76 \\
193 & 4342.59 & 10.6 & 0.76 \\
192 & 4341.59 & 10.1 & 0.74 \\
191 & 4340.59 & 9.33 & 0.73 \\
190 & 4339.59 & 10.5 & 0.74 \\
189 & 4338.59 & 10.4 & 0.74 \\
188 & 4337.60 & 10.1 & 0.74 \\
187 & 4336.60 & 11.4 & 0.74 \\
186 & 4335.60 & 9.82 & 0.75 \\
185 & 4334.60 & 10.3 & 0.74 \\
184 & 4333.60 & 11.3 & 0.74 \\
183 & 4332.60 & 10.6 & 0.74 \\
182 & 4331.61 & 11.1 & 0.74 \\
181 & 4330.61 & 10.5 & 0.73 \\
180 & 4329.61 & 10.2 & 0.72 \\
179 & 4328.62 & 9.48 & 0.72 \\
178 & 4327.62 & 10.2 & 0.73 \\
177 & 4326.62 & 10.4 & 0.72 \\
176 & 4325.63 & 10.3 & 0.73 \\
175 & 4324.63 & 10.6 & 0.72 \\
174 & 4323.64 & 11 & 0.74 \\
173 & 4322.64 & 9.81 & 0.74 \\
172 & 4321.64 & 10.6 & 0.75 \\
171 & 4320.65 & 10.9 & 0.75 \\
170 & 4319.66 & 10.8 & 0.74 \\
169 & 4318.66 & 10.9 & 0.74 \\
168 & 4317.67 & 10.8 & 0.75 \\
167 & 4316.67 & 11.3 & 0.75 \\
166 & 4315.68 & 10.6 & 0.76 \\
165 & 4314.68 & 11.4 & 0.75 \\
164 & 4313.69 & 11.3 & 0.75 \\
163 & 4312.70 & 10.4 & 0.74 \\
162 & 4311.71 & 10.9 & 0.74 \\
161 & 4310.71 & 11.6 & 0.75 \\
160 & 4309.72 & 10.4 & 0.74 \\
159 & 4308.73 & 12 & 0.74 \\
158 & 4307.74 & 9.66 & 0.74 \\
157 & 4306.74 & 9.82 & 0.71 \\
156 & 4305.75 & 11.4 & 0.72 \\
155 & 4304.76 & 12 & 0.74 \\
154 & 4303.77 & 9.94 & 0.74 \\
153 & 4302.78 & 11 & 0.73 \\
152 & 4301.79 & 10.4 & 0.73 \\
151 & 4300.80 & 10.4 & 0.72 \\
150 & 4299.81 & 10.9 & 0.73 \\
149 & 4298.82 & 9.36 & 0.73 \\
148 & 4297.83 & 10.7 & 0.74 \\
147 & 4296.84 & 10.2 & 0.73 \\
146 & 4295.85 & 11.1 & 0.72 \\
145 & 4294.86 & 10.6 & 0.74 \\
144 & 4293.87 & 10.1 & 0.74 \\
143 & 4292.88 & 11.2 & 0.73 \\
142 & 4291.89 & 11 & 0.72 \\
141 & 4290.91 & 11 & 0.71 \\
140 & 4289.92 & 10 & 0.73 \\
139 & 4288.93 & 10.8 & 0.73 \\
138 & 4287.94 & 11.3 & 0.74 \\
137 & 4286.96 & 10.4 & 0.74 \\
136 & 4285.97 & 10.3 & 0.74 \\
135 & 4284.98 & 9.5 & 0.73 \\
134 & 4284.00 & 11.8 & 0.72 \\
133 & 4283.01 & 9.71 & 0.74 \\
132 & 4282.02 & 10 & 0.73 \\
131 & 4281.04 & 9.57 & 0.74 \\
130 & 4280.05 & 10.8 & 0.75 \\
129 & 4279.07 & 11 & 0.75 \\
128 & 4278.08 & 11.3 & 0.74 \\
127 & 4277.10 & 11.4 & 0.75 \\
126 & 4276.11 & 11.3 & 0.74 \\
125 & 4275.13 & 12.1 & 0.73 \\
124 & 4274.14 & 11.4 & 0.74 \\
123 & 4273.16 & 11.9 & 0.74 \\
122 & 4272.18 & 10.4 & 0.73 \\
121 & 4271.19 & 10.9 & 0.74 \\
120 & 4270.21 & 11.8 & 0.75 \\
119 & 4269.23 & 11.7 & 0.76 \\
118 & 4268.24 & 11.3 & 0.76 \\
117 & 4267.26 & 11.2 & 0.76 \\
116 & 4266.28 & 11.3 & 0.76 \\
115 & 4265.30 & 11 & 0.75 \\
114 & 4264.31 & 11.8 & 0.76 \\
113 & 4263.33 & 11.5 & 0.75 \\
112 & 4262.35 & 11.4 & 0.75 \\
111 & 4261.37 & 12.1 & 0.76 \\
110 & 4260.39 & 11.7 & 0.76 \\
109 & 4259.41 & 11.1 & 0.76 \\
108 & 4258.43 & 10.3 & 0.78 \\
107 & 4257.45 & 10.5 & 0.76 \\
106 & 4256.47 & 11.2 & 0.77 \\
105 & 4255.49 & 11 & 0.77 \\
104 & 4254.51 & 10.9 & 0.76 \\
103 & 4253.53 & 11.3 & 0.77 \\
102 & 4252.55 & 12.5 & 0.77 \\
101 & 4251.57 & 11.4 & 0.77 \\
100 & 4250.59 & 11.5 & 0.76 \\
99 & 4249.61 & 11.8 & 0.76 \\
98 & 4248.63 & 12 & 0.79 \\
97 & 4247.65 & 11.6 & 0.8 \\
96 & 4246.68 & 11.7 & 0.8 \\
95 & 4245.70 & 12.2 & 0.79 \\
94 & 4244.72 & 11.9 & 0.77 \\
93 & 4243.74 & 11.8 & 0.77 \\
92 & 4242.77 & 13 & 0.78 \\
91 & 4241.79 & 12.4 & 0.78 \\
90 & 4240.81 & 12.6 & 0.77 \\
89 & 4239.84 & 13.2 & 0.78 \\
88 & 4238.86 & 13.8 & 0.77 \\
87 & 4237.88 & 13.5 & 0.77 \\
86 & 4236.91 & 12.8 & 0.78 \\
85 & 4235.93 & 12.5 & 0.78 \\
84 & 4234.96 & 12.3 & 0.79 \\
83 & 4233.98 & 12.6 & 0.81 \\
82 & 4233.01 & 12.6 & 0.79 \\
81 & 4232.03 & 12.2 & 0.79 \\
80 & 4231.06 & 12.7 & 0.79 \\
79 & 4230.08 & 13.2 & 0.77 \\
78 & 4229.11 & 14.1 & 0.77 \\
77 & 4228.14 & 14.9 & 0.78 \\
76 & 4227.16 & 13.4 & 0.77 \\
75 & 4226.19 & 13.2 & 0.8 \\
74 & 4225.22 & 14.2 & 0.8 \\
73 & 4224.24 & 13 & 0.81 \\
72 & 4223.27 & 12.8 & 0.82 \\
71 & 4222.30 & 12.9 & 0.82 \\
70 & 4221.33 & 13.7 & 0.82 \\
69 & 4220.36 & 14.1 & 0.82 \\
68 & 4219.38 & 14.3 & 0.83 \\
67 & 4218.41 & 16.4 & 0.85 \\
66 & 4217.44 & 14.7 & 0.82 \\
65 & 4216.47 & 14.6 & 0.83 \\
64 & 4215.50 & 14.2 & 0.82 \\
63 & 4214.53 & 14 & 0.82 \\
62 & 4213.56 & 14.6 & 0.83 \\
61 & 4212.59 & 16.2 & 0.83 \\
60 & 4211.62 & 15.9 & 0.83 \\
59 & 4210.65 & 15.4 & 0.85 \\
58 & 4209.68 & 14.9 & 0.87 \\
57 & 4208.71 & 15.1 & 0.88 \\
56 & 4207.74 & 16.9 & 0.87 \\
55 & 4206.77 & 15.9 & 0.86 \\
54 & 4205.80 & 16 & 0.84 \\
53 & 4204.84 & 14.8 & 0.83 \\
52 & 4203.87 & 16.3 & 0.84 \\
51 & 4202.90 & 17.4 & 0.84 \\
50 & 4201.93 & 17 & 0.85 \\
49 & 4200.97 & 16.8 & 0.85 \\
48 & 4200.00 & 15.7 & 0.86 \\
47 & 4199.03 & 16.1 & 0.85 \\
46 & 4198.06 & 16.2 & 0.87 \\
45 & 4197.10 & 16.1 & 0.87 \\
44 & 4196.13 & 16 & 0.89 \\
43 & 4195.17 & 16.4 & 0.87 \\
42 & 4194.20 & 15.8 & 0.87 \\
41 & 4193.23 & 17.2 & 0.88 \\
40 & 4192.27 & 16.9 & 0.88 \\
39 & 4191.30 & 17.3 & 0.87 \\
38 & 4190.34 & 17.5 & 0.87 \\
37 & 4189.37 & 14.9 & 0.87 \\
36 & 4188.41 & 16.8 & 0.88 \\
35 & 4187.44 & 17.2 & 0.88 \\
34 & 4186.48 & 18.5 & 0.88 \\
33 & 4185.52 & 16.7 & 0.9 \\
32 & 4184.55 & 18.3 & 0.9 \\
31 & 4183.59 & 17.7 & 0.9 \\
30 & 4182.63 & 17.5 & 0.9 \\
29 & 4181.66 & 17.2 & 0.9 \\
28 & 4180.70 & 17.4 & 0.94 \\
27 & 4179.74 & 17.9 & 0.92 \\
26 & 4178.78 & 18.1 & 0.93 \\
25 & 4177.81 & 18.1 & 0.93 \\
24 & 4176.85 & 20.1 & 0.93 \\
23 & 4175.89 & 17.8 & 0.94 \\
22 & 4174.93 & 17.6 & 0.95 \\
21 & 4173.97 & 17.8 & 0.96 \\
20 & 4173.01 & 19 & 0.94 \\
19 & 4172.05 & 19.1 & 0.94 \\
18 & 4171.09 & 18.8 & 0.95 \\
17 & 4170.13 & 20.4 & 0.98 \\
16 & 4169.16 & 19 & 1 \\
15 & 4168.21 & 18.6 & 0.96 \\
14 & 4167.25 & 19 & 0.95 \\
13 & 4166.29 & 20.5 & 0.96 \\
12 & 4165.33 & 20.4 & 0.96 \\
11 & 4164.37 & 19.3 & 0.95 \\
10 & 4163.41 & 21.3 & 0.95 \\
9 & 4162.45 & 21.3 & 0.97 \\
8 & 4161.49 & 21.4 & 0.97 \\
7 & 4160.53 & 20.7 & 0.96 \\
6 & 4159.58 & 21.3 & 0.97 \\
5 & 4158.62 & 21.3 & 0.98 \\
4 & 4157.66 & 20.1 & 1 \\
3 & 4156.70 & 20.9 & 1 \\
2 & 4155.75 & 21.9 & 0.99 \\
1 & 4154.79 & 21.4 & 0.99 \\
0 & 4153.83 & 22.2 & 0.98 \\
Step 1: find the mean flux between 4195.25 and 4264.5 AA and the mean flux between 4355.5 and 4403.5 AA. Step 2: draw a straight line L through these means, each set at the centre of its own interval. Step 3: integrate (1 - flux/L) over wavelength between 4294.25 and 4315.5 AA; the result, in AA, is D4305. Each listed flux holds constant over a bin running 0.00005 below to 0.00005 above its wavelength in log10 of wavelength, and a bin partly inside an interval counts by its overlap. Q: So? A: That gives 2.6 AA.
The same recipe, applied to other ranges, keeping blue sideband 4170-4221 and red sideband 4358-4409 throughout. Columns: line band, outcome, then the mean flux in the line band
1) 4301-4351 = 7.6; 10.6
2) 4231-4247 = 2.8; 12.6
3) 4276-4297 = 4.8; 10.6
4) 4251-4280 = 6.2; 11.3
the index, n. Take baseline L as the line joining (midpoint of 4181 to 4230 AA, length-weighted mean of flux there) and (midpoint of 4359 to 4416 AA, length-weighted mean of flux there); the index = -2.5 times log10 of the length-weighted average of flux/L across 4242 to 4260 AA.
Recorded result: 0.24 mag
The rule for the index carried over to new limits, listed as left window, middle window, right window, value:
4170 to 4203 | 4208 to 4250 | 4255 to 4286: 0.06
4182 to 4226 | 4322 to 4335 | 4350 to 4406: 0.17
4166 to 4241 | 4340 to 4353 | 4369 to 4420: 0.14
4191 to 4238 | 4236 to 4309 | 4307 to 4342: 0.12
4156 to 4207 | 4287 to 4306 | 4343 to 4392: 0.27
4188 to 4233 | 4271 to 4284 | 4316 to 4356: 0.17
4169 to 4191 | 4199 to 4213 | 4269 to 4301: 0.01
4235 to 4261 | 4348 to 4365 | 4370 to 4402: 0.01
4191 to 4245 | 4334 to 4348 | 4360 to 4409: 0.12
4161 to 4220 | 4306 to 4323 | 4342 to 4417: 0.20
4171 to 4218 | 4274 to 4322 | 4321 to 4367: 0.16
